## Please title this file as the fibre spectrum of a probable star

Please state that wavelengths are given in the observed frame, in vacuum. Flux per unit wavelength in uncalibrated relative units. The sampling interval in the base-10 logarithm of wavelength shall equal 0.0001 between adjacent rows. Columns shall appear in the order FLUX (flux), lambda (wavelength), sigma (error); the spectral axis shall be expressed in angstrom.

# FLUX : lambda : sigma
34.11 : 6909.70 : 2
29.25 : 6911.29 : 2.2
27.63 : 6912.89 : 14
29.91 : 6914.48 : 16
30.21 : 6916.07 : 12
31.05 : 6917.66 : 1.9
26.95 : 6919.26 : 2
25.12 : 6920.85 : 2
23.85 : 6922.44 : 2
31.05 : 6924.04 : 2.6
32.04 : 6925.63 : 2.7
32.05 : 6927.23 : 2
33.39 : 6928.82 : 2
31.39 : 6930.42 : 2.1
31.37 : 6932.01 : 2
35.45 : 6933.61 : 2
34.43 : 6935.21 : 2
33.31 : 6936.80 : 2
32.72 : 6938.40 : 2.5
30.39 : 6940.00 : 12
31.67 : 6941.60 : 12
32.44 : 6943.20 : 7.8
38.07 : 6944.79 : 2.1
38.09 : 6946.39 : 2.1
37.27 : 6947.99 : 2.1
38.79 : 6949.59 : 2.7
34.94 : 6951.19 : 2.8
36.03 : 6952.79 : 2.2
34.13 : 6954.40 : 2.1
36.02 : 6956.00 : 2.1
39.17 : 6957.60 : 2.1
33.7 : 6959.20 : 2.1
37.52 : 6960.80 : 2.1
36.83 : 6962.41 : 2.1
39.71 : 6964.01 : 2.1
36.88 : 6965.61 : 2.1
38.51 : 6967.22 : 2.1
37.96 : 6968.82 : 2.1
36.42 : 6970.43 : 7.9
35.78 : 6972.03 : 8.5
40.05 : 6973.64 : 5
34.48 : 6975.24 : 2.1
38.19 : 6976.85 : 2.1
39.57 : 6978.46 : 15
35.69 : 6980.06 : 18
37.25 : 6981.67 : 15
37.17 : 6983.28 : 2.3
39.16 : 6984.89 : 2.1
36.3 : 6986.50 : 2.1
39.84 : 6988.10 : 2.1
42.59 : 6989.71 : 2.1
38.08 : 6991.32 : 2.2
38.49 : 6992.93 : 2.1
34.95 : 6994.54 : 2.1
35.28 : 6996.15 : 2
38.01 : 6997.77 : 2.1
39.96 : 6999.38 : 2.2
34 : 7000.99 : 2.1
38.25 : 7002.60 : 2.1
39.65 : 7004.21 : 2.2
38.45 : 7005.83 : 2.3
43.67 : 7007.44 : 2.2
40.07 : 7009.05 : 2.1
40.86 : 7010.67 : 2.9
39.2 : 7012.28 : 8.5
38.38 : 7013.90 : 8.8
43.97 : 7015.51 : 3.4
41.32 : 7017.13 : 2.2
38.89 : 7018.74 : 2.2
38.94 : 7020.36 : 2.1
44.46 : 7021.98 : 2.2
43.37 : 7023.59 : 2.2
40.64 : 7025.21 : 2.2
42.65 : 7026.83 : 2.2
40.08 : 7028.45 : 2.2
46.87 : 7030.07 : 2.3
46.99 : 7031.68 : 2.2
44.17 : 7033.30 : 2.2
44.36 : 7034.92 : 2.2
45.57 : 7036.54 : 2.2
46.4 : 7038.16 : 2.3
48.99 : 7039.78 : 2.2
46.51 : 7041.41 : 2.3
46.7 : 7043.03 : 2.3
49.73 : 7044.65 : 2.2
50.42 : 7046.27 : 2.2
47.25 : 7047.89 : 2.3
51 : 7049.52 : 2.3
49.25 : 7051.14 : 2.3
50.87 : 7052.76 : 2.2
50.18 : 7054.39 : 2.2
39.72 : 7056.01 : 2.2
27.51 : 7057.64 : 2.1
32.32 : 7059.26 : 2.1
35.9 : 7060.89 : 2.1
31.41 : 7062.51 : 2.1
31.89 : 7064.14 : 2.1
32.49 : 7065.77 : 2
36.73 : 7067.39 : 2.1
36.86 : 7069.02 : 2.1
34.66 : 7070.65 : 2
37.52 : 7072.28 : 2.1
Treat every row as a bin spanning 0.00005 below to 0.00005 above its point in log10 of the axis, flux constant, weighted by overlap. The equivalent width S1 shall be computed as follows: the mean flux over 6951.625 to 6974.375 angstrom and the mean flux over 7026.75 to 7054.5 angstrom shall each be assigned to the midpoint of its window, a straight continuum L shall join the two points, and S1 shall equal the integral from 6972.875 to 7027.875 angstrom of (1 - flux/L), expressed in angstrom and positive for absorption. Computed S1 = 3.52 angstrom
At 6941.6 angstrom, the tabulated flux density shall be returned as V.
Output 31.67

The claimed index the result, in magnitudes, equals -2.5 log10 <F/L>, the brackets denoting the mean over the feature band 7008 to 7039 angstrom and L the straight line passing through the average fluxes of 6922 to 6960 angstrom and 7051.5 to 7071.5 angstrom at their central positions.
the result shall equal -0.18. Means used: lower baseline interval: 33.9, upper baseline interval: 37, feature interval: 42.5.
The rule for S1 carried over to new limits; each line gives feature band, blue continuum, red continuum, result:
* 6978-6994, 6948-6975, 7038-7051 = 0.8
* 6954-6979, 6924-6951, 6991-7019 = -0.8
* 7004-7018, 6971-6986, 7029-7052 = 0.7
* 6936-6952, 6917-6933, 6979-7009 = -1.3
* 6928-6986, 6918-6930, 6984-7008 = -4.3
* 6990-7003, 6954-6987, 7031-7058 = 1.0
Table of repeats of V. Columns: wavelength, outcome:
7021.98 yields 44.46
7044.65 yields 49.73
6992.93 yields 38.49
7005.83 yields 38.45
